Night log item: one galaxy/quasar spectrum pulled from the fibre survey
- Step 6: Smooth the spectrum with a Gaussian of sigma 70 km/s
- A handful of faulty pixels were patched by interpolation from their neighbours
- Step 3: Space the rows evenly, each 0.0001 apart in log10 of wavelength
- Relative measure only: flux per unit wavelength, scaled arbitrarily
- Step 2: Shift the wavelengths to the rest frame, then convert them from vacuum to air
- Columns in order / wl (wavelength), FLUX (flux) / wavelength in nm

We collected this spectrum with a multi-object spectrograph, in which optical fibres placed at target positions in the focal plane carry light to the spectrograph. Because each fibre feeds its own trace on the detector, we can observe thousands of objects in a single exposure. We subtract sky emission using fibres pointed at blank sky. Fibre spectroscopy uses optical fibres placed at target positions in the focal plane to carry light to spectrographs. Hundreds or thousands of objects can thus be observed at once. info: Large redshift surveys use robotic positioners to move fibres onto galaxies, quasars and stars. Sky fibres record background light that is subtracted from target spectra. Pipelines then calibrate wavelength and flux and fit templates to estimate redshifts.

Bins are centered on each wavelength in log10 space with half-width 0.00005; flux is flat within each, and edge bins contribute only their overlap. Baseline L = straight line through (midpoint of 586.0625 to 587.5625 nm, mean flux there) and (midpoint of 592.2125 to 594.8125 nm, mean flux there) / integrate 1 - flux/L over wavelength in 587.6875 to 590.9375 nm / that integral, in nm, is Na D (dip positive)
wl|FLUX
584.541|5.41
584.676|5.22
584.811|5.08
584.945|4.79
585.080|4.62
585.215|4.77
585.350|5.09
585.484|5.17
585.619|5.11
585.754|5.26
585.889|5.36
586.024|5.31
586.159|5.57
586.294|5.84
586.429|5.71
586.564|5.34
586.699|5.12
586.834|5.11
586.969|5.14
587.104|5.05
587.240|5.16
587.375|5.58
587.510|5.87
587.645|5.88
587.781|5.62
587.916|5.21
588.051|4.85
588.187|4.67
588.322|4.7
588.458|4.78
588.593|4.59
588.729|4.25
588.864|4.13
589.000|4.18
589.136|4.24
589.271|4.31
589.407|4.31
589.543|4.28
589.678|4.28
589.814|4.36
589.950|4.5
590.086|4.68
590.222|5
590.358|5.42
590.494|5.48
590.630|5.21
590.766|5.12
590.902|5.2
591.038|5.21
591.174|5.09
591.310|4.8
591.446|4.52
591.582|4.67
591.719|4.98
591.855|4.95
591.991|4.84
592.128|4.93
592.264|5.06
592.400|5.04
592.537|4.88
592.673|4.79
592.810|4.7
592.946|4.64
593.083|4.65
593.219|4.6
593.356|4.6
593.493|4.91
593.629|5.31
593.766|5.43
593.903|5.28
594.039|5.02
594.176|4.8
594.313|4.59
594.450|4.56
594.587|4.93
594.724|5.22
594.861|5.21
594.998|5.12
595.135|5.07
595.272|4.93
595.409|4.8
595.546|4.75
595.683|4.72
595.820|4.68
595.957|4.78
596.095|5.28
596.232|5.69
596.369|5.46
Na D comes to 0.30 nm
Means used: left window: 5.4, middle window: 4.73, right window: 4.9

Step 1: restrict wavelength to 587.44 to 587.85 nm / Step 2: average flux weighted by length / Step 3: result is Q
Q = 5.79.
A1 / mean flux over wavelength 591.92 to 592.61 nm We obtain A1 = 4.95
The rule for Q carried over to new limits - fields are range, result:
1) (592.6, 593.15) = 4.7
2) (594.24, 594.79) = 4.82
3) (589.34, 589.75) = 4.29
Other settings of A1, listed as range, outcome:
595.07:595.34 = 5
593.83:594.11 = 5.16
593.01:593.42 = 4.61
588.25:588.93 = 4.5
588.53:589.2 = 4.27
